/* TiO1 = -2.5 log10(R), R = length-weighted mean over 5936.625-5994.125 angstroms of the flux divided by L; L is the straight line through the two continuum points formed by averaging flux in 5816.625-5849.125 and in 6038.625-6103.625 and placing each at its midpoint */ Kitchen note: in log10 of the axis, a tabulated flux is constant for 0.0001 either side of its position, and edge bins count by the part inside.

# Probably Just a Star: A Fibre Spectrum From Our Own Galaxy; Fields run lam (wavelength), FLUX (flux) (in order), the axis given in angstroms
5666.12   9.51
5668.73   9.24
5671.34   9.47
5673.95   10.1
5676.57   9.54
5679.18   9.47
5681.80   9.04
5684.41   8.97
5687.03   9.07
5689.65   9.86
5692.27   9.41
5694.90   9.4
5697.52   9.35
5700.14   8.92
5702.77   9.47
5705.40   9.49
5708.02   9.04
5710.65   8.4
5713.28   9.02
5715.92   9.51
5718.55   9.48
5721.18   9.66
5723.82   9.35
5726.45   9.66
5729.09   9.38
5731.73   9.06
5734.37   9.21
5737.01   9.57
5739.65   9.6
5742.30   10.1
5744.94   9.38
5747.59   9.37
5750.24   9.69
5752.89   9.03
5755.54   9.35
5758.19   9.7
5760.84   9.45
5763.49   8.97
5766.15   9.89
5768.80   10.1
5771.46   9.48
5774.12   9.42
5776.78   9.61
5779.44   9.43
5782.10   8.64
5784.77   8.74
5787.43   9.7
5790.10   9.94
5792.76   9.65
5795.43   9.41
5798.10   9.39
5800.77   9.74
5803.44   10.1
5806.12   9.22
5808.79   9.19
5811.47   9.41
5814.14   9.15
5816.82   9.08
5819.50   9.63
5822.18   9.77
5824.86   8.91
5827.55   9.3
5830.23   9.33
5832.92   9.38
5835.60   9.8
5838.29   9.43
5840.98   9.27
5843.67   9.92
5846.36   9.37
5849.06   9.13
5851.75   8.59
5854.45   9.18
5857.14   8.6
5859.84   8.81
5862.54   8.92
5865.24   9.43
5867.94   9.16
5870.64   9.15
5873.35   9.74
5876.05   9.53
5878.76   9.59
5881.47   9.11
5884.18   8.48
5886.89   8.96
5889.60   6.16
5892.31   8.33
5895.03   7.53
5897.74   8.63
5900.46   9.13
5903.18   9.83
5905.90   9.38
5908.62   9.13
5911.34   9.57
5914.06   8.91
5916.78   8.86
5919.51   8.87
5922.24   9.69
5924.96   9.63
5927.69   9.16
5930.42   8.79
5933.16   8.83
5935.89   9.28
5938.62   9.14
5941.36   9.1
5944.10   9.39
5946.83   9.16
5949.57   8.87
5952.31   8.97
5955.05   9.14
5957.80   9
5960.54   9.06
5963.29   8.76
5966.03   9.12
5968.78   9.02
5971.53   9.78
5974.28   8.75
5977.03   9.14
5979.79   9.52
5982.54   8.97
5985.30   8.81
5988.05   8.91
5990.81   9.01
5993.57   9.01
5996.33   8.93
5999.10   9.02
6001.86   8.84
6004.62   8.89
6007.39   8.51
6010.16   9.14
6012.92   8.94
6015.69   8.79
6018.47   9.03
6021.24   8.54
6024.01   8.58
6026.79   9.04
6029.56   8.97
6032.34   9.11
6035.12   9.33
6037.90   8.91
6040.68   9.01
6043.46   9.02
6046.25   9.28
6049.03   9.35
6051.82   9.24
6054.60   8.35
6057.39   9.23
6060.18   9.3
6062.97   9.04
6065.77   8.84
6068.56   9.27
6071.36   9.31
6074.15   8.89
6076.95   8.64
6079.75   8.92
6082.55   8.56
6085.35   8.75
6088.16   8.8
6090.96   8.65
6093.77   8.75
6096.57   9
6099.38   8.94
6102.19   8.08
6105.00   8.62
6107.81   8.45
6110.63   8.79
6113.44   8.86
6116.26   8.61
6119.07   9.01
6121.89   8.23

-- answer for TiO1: 0.01 mag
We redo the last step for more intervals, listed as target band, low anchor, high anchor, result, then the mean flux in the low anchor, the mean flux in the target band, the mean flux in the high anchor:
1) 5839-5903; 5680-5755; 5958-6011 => 0.03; 9.34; 8.92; 9.01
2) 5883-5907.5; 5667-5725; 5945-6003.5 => 0.08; 9.33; 8.5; 9.04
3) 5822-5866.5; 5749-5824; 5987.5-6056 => 0.01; 9.46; 9.23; 8.95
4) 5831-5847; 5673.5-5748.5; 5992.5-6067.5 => -0.04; 9.37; 9.53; 8.97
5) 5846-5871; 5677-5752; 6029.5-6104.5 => 0.02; 9.36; 9.02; 8.94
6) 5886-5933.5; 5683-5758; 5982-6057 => 0.03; 9.36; 8.86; 8.95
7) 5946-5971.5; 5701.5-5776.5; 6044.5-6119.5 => 0.00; 9.43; 9.05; 8.87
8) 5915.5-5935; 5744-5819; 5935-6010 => 0.00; 9.44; 9.12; 9.04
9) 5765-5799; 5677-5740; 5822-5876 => -0.02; 9.31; 9.49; 9.26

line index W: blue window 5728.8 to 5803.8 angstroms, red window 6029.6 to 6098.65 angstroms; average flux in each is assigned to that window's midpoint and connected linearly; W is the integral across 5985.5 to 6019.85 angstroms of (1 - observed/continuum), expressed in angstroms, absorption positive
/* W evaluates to 0.6 angstroms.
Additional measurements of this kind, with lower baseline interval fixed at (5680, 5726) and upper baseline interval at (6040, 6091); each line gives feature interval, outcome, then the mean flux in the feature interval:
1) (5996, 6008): 0.2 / 8.85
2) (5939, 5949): -0.1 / 9.18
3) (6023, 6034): 0.1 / 8.94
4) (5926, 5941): 0.0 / 9.05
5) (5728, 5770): -1.2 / 9.49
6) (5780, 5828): -1.0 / 9.39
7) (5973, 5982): -0.1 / 9.12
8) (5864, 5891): 0.6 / 8.93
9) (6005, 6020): 0.2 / 8.88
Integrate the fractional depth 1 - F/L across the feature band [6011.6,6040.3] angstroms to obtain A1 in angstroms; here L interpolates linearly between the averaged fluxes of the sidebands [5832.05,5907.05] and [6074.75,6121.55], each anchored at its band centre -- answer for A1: -0.40 angstroms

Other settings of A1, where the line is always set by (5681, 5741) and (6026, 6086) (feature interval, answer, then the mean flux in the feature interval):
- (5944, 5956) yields 0.0 angstroms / 9.08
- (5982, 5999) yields 0.2 angstroms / 8.94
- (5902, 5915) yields -0.3 angstroms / 9.38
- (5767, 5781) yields -0.5 angstroms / 9.6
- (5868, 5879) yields -0.3 angstroms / 9.45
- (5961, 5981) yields -0.1 angstroms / 9.15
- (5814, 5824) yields -0.2 angstroms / 9.41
